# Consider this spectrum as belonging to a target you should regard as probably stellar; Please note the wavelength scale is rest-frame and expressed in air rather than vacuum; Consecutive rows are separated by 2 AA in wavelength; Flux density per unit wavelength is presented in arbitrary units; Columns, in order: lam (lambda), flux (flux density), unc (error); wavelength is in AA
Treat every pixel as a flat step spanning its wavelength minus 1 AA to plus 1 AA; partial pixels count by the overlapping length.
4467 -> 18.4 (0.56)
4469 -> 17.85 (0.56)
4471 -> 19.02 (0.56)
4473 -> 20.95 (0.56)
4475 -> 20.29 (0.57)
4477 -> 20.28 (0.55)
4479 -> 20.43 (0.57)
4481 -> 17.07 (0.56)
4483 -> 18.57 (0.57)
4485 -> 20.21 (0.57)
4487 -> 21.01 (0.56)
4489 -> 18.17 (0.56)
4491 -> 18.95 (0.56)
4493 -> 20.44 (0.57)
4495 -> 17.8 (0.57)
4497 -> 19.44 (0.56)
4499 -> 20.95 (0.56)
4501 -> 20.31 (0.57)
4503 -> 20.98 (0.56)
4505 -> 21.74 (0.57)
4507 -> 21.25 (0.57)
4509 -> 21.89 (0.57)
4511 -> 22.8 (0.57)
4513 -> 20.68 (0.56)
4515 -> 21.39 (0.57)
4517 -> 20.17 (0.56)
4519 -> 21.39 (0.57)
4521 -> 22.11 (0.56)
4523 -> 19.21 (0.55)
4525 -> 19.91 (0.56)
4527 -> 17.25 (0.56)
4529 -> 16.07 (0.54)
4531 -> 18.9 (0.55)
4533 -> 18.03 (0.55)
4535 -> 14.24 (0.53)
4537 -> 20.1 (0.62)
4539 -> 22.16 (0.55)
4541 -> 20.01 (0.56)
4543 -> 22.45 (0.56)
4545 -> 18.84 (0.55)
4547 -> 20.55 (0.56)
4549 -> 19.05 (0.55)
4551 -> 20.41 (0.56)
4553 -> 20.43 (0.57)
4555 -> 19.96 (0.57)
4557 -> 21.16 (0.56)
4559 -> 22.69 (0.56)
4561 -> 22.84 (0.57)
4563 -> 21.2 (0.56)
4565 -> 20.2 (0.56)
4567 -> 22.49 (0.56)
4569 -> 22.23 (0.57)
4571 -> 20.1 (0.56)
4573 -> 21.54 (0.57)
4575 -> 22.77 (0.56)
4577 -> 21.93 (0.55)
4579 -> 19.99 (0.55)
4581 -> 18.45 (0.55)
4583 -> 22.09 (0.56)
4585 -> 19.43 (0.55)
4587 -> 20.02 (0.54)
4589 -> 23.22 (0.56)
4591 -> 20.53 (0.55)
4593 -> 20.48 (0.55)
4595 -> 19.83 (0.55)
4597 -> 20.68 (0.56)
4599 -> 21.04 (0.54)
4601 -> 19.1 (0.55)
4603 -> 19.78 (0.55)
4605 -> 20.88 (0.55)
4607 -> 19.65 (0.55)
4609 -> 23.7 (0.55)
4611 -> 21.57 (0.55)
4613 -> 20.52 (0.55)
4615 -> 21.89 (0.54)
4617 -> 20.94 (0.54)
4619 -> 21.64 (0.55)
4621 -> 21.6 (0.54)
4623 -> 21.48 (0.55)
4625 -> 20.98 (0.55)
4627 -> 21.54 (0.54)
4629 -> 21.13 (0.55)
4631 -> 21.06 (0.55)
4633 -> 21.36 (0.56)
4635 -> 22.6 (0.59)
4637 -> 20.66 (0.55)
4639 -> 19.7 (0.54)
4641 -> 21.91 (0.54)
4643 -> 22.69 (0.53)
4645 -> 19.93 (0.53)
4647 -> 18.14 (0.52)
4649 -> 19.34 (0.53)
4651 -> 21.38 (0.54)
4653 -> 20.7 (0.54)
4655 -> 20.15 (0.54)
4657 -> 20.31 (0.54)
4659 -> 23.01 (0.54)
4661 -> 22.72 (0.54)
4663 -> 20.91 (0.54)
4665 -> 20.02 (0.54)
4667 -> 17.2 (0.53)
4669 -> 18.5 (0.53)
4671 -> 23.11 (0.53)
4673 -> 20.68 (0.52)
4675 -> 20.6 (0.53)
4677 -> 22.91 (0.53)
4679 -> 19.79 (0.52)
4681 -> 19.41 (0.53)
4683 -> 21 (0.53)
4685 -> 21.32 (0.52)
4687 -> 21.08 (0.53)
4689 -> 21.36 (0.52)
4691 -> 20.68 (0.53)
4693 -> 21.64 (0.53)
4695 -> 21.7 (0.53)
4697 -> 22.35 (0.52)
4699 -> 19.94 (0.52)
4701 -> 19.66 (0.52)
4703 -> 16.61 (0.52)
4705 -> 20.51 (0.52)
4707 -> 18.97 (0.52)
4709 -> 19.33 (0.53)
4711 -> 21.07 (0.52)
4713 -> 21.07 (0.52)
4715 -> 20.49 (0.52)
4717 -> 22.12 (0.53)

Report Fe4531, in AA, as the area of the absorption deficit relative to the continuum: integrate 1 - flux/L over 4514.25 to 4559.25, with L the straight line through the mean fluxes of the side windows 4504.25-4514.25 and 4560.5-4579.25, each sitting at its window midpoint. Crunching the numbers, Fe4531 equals 3.80 AA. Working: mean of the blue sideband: 21.7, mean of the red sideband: 21.6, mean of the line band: 19.8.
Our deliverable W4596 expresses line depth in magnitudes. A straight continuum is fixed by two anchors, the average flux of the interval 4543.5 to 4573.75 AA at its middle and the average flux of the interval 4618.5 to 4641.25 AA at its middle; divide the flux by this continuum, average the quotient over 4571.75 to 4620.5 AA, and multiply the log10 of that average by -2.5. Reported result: 0.01 mag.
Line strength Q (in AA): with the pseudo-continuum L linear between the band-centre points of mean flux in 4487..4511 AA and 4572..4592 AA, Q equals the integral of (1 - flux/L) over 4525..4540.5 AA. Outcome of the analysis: 1.7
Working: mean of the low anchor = 20.3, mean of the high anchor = 21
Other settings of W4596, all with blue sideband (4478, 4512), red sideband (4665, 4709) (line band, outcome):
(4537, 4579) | -0.047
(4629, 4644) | -0.056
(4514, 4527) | -0.015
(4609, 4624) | -0.064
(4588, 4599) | -0.037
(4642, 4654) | -0.001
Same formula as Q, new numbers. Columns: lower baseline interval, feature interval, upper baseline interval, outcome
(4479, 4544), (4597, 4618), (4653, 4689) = -0.5 AA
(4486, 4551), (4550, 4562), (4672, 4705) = -0.7 AA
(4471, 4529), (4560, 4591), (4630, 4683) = -1.2 AA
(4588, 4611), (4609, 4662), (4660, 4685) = -1.1 AA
